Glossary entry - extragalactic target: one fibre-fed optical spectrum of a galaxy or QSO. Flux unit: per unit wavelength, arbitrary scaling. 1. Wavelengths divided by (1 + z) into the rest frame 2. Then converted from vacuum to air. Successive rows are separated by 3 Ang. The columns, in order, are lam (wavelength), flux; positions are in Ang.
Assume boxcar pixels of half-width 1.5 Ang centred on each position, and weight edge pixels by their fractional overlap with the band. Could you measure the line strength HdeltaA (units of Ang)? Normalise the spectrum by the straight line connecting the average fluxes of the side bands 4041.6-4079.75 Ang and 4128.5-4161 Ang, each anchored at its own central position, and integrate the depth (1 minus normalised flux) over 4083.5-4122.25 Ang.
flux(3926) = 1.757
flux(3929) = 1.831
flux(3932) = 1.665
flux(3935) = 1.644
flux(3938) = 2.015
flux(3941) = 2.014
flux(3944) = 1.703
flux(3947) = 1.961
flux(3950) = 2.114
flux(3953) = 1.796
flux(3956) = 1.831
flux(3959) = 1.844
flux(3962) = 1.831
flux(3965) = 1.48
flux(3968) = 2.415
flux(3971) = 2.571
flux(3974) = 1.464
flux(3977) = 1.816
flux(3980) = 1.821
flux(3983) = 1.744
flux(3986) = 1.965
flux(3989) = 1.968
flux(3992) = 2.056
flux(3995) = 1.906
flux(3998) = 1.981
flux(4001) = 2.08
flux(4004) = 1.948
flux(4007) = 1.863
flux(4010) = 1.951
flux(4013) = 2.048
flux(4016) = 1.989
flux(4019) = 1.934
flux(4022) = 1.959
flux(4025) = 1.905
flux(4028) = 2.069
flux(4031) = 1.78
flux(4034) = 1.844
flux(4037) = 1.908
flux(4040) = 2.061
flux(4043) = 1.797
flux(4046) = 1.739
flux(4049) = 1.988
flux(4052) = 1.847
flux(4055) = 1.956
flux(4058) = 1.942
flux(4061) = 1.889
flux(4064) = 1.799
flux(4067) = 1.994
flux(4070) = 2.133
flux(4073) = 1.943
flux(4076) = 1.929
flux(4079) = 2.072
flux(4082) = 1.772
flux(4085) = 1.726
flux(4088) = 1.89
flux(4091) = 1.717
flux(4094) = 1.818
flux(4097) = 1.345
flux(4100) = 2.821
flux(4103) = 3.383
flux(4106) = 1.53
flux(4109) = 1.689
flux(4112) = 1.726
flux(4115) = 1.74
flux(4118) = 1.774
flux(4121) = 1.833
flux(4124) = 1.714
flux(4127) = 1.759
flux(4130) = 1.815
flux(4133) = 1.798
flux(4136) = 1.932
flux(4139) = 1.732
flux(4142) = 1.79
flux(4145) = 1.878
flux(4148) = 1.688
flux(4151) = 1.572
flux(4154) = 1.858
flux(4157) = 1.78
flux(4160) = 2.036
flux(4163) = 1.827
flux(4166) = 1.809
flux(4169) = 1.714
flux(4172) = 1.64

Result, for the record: -1.3 Ang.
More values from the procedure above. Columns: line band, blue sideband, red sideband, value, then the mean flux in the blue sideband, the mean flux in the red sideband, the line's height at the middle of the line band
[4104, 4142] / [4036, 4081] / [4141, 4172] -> 1.2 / 1.93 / 1.79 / 1.84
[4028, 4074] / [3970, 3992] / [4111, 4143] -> -1.7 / 1.9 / 1.78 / 1.85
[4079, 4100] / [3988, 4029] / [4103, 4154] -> 0.5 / 1.97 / 1.8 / 1.86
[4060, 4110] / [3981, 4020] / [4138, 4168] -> -2.8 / 1.95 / 1.8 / 1.87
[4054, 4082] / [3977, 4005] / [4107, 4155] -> -1.7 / 1.93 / 1.77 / 1.84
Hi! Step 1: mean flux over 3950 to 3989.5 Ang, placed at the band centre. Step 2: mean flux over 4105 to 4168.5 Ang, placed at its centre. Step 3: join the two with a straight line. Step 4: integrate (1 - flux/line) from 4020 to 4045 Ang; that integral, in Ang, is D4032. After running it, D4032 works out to -0.8 Ang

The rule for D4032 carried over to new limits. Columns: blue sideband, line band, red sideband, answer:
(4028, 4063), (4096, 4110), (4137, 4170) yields -2.7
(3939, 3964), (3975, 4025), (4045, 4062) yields -1.2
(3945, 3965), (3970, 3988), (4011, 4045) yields 0.0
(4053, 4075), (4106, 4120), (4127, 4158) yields 1.0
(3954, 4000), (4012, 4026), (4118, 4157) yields -0.7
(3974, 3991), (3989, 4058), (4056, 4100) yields -3.0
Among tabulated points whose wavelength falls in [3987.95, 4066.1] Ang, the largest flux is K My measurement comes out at 2.08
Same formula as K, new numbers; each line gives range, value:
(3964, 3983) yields 2.571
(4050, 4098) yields 2.133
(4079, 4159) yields 3.383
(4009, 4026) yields 2.048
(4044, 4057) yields 1.988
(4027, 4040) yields 2.069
